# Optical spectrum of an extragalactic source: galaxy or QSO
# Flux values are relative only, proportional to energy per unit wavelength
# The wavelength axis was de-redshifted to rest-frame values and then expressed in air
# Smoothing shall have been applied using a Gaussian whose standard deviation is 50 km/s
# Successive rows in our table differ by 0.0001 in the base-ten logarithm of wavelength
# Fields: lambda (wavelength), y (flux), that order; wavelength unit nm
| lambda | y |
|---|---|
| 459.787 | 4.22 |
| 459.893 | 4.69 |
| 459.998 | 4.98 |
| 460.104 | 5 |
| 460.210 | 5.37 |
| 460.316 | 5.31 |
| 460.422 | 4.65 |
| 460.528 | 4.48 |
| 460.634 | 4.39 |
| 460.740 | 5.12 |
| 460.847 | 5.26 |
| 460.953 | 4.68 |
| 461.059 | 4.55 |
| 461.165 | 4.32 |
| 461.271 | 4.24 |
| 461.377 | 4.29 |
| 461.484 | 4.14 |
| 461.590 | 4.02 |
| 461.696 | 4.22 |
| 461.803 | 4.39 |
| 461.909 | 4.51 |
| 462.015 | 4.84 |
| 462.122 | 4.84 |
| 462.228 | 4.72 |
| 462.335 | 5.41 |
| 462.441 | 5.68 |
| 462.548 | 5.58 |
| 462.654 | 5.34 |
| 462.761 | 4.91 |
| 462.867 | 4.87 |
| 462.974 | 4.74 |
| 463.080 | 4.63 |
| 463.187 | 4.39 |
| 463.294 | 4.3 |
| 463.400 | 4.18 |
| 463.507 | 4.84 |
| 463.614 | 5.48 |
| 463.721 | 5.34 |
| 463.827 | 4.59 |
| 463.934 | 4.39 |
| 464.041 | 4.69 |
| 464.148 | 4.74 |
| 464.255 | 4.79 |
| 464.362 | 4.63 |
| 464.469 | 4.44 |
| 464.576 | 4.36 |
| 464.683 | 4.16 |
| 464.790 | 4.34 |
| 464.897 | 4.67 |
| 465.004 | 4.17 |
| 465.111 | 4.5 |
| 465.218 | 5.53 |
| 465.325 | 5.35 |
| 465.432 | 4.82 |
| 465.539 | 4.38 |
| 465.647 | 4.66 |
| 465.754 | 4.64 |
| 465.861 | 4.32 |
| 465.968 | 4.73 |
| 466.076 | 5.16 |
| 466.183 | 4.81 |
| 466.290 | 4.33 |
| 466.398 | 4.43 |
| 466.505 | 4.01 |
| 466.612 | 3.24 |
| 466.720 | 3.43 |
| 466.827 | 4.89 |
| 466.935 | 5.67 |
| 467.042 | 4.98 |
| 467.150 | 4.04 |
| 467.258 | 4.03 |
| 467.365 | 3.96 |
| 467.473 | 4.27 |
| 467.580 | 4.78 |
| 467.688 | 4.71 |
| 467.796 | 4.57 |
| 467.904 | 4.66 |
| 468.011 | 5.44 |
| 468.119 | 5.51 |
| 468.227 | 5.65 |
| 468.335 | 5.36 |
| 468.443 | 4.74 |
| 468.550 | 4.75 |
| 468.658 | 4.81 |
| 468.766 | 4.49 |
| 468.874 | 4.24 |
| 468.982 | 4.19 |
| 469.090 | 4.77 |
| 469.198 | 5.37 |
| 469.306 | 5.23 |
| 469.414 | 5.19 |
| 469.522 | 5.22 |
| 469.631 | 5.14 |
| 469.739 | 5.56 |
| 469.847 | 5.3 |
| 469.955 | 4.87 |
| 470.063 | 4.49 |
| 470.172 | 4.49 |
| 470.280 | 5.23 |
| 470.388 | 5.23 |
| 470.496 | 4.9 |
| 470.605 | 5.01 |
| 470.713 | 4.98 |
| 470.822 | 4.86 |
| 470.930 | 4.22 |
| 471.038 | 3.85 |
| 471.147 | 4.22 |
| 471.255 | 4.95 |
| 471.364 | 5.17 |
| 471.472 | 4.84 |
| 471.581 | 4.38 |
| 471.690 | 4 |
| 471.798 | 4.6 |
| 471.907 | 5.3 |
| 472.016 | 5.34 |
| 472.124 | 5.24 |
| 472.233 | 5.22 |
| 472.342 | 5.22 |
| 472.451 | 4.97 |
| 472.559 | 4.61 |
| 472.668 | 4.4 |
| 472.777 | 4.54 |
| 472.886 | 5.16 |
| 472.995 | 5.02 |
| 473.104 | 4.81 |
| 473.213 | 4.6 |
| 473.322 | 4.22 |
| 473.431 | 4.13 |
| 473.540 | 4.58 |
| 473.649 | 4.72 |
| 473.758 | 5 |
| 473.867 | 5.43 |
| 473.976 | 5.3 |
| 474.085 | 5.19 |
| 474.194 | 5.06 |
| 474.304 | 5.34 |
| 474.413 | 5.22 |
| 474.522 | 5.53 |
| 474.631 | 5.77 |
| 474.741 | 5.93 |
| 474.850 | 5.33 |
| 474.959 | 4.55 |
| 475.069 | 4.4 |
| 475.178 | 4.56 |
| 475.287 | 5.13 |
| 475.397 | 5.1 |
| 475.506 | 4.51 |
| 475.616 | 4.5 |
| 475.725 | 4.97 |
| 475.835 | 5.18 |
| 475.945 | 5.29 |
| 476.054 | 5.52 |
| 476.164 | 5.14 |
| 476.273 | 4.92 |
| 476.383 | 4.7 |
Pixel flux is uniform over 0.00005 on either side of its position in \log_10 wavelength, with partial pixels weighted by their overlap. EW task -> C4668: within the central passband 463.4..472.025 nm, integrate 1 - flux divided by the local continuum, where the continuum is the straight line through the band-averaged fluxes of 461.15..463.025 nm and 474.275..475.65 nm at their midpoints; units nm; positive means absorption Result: 0.28 nm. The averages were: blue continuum 4.73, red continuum 5.07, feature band 4.72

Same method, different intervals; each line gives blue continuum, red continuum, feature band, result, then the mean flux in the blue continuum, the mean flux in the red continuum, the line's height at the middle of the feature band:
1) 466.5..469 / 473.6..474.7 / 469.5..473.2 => 0.09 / 4.62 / 5.27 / 4.98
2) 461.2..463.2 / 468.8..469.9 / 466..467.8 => 0.18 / 4.73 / 5.01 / 4.91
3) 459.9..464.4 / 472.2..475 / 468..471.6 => 0.01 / 4.76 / 5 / 4.92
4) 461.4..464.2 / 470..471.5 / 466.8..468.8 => -0.02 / 4.75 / 4.75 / 4.75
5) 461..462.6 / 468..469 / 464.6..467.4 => 0.18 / 4.65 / 4.92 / 4.82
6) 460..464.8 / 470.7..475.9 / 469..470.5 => -0.07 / 4.72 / 4.88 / 4.83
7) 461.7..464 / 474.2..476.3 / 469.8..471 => 0.03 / 4.84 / 5.1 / 5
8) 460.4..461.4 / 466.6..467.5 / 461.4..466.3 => -0.26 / 4.61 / 4.32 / 4.47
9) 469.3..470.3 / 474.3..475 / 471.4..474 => 0.22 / 5.06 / 5.41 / 5.27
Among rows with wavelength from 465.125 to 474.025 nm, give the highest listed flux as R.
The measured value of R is 5.67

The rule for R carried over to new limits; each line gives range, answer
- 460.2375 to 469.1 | 5.68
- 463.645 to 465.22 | 5.53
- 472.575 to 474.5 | 5.43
